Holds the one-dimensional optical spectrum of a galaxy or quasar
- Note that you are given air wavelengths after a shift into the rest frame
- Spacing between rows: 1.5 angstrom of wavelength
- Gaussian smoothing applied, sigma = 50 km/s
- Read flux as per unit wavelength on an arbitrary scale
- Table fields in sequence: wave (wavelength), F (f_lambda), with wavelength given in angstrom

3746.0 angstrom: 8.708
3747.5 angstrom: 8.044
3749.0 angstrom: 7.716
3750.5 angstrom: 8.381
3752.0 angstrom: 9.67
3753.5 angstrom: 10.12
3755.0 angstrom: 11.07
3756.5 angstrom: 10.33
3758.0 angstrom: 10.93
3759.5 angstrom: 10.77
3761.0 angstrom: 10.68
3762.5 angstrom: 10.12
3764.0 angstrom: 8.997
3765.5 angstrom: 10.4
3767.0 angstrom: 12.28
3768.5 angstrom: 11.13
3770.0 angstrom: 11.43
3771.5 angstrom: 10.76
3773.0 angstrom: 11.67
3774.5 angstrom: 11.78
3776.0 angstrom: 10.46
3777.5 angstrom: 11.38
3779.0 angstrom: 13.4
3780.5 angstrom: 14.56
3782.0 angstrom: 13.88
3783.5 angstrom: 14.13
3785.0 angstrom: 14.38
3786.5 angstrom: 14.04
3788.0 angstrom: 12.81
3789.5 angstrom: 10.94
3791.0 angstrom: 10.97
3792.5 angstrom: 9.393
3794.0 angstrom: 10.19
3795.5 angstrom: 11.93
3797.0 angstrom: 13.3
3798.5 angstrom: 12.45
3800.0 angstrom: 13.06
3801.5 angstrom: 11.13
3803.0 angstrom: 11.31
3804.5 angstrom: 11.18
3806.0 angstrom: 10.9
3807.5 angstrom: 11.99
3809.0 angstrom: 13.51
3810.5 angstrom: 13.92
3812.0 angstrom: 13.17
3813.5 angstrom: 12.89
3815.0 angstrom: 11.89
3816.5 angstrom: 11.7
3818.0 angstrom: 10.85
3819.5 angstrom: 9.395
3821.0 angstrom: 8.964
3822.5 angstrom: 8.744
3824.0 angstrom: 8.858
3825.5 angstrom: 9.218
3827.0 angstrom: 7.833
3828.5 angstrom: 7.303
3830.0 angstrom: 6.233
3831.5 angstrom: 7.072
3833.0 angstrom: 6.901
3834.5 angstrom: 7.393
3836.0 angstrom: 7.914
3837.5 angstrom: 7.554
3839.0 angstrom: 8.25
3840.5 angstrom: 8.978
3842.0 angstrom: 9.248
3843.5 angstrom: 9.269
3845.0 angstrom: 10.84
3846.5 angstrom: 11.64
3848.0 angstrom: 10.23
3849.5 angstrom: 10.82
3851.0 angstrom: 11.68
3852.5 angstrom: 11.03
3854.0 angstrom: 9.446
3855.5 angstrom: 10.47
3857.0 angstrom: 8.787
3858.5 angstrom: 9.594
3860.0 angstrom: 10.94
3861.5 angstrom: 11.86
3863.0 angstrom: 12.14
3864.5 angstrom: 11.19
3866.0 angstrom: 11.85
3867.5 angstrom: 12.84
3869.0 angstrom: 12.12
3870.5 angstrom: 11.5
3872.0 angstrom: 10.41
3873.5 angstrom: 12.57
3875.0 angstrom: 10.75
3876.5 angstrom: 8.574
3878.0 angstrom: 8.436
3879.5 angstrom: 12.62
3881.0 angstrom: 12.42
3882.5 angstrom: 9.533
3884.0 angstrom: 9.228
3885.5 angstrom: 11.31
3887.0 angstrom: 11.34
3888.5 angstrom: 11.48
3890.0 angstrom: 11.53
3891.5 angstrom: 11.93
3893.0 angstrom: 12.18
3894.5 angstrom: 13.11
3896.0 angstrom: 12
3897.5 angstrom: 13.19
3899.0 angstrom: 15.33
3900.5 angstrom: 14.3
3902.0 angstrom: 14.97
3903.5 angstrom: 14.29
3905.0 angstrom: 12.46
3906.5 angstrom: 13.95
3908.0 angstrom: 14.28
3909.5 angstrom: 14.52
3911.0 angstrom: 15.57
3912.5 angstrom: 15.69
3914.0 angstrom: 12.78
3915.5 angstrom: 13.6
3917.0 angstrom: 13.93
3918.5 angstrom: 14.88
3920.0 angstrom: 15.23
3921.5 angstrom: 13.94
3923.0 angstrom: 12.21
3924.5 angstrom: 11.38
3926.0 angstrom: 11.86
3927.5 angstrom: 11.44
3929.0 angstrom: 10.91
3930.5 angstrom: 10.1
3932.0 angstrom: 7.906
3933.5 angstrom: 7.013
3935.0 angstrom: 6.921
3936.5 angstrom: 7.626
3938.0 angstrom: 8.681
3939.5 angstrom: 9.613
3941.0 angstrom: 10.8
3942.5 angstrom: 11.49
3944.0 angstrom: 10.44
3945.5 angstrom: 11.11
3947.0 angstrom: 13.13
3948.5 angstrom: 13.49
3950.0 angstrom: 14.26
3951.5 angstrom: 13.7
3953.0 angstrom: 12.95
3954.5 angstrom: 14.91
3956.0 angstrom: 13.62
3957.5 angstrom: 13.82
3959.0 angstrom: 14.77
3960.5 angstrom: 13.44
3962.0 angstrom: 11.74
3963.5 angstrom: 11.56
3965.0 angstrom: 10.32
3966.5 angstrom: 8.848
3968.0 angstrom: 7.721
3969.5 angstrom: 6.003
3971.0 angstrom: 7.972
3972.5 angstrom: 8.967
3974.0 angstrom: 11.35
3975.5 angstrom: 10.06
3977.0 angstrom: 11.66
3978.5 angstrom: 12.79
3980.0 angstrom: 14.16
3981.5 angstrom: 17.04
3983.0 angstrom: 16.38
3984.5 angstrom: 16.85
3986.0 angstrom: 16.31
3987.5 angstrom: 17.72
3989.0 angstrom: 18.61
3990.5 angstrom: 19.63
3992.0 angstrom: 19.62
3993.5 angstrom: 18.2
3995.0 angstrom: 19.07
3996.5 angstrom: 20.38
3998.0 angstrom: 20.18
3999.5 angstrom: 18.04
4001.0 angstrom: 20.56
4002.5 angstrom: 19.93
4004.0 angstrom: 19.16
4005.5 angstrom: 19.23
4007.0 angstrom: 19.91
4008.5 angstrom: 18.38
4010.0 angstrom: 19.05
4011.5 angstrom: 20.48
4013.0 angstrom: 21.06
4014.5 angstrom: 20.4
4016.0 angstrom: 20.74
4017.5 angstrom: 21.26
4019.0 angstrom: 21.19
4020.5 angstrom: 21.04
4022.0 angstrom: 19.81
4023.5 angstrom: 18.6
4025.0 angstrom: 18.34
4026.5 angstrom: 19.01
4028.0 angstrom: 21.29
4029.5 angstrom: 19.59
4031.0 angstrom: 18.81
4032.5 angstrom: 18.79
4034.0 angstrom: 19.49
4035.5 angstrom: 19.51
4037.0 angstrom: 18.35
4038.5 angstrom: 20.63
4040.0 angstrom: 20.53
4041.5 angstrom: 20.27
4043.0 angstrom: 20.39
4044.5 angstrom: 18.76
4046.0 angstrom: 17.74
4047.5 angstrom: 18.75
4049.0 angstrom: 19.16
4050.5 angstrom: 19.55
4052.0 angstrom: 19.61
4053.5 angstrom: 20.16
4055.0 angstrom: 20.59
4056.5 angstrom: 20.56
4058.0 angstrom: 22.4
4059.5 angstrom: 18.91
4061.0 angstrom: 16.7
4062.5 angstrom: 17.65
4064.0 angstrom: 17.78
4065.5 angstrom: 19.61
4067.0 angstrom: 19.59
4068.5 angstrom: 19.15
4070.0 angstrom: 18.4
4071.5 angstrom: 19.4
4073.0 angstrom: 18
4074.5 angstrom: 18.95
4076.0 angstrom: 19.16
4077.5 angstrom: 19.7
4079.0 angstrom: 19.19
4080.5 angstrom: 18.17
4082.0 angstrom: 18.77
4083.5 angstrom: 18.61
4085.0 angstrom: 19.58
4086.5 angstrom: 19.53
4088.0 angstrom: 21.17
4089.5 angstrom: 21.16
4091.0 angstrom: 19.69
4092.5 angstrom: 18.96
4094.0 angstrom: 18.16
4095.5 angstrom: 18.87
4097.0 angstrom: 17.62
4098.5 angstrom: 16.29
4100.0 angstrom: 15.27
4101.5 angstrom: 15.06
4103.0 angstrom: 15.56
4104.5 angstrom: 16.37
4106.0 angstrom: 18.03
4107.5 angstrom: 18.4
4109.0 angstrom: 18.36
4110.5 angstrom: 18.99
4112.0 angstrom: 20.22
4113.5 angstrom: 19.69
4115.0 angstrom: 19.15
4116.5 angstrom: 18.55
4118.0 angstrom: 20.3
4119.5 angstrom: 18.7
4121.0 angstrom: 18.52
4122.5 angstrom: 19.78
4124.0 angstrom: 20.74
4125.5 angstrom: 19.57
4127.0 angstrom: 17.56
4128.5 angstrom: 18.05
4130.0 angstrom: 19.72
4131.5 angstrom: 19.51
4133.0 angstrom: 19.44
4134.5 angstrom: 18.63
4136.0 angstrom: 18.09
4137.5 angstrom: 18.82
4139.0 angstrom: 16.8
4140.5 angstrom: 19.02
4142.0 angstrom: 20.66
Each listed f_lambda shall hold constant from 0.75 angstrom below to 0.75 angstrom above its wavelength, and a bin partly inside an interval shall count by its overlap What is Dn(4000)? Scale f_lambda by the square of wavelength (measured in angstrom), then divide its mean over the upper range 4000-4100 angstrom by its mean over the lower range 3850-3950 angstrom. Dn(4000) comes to 1.8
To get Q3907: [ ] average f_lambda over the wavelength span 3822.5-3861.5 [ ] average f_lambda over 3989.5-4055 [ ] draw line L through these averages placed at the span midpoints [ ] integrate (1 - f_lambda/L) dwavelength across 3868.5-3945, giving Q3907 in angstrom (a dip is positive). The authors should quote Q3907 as 5.5 angstrom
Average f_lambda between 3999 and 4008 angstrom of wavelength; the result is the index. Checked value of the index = 19.5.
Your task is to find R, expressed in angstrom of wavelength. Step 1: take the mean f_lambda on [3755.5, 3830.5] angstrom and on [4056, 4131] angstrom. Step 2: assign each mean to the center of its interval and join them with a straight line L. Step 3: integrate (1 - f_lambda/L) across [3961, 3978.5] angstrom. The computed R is 6.5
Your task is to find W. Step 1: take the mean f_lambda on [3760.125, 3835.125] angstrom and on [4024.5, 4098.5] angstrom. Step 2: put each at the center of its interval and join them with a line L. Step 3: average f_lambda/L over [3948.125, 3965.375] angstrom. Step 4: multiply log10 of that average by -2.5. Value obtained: 0.20 mag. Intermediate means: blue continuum 11.1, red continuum 19.3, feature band 13.3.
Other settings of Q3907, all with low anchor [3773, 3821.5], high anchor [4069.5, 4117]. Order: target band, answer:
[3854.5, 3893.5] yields 7.7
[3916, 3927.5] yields 1.2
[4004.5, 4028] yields -4.3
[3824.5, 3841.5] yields 6.8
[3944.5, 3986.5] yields 8.8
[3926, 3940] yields 5.6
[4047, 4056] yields -1.1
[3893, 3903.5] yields 0.4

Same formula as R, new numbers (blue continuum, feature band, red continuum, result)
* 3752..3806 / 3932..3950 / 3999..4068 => 7.11 angstrom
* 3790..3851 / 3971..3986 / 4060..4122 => 1.97 angstrom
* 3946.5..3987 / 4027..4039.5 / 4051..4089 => -2.00 angstrom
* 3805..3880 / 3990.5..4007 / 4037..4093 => -2.80 angstrom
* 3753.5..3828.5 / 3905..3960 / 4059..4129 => 9.14 angstrom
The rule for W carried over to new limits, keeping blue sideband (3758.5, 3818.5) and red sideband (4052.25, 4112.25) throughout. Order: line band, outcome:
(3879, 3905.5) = 0.16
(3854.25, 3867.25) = 0.24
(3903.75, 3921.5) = 0.04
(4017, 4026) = -0.16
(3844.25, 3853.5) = 0.21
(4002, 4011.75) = -0.14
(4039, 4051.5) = -0.09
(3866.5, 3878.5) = 0.25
